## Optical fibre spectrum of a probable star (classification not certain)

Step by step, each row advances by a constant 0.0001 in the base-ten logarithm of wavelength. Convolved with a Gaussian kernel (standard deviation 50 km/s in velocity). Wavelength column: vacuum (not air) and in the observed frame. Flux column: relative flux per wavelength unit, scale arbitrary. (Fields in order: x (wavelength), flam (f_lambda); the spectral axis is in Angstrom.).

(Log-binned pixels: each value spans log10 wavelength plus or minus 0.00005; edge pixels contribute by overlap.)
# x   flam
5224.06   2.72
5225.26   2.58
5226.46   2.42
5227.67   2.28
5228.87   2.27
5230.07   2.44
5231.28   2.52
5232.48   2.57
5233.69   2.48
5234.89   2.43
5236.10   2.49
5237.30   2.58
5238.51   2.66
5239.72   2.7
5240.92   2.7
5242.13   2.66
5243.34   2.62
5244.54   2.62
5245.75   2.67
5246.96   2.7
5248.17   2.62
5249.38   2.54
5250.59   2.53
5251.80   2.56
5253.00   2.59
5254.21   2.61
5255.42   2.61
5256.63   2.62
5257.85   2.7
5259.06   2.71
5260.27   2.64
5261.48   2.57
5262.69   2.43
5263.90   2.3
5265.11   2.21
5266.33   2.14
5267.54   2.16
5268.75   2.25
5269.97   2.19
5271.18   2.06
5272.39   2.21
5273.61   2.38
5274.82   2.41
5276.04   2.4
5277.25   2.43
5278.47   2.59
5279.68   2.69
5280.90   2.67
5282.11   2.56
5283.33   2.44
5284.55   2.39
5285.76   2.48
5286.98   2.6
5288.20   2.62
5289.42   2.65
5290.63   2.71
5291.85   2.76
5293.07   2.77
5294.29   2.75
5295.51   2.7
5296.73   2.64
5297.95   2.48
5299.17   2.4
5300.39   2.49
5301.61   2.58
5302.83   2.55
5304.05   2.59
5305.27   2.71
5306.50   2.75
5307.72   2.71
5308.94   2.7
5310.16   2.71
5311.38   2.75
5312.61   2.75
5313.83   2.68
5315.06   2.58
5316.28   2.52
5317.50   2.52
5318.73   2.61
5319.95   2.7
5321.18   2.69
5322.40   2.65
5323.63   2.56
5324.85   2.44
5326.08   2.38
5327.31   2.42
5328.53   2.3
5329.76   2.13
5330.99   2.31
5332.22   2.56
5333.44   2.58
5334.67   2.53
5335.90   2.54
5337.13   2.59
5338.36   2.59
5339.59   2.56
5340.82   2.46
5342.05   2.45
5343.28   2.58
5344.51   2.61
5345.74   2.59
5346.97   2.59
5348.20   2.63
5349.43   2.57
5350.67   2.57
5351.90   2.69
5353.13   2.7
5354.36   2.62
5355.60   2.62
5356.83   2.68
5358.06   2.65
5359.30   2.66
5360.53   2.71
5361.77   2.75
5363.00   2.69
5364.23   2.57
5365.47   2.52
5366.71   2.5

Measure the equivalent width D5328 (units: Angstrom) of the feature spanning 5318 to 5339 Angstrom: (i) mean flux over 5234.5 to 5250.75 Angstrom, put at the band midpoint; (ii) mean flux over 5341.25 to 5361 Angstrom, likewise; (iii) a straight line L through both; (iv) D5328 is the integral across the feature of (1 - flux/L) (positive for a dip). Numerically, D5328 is 0.9 Angstrom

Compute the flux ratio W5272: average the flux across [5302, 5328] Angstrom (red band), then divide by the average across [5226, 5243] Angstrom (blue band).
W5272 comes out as 1.04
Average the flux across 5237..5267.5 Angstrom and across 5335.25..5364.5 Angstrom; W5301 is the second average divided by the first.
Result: 1.02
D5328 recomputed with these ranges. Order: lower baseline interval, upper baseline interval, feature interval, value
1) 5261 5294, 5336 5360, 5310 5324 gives -0.6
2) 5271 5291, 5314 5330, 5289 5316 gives -1.6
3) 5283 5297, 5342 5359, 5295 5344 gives 1.2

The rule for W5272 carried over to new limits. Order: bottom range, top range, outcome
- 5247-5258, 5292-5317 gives 1.02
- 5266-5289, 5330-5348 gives 1.05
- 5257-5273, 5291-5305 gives 1.11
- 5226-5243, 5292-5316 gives 1.05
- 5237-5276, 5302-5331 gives 1.03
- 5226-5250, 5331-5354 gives 1.01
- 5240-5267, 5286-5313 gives 1.03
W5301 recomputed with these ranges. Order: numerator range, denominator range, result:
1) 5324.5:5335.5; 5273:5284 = 0.96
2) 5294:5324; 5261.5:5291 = 1.09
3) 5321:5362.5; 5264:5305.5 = 1.03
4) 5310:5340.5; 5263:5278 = 1.12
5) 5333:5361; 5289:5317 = 0.98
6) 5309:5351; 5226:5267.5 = 1.01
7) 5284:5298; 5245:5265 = 1.02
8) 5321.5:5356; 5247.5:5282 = 1.03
